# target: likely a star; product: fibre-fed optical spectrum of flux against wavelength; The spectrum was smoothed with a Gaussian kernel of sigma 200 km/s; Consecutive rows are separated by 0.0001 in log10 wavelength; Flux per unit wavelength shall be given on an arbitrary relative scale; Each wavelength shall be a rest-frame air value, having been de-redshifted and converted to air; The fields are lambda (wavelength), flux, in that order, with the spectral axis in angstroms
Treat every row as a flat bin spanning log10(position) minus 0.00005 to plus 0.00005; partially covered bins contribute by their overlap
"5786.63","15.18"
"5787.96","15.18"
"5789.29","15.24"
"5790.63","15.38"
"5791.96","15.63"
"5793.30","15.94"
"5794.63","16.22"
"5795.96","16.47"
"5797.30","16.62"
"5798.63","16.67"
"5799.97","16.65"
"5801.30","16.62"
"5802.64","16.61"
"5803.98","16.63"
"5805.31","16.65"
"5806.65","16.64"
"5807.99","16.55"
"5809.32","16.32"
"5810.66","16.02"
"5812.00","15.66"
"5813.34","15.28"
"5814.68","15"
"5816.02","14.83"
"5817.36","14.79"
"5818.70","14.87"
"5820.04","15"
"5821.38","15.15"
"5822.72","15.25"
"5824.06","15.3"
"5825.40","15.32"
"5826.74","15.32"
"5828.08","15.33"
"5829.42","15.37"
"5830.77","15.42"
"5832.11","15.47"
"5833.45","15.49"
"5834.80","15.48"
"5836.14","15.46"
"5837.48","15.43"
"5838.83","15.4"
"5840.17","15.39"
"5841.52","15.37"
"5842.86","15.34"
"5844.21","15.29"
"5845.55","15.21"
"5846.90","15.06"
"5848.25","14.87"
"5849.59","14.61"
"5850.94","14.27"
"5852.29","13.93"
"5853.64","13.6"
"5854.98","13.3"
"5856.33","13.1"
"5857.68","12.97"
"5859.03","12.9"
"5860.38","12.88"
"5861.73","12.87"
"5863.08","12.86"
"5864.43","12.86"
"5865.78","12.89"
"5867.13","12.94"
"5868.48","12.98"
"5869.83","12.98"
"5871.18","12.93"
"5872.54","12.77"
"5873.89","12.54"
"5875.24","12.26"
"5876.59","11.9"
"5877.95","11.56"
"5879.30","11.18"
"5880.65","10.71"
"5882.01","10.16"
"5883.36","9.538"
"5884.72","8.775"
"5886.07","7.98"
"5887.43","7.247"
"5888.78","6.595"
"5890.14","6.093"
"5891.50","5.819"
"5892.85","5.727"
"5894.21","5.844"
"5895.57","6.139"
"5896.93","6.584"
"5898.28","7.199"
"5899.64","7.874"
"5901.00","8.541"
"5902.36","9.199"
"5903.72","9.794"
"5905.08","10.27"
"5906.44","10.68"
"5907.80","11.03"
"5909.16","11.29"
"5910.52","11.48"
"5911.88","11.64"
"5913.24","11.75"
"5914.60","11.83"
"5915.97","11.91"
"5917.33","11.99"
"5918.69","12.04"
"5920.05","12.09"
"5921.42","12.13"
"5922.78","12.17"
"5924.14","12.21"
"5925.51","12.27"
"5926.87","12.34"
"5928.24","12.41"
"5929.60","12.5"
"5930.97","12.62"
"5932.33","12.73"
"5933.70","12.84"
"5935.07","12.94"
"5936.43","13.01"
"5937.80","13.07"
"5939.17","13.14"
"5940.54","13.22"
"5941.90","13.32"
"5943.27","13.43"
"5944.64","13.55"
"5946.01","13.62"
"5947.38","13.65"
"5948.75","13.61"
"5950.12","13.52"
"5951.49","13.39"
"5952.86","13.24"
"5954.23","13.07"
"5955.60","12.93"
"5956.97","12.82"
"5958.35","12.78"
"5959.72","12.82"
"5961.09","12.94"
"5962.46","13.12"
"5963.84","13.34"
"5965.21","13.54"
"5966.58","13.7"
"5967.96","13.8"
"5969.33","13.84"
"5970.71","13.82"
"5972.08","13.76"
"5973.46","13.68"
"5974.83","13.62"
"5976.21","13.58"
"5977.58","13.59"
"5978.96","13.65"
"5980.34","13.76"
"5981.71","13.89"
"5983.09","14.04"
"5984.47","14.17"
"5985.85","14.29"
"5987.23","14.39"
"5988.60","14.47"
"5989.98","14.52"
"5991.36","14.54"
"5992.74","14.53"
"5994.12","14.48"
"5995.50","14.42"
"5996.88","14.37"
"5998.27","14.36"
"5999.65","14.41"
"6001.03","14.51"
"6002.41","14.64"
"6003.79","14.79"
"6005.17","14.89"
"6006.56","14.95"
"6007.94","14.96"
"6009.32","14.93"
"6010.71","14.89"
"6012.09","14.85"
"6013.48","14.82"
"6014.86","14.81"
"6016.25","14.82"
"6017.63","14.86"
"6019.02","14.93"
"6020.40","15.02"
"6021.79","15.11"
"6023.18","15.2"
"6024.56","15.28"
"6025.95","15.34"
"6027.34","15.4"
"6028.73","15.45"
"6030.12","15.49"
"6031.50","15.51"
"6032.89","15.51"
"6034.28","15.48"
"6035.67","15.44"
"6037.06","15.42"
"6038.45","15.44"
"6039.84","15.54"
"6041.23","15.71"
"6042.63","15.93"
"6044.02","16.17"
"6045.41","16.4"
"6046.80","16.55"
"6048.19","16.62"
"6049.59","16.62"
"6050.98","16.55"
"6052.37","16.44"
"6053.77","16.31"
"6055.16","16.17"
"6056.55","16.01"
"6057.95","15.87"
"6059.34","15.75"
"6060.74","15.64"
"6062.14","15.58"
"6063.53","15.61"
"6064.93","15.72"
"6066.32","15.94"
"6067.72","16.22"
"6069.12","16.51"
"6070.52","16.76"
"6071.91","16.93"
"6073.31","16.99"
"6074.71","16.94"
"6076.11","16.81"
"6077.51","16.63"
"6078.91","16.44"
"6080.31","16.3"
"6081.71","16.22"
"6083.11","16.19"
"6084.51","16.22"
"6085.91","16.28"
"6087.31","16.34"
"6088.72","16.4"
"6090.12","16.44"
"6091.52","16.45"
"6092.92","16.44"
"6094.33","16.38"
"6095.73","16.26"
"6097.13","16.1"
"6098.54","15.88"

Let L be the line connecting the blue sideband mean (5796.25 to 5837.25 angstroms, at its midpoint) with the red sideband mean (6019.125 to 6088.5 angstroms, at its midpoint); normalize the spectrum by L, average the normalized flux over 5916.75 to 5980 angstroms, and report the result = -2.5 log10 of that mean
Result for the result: 0.21 mag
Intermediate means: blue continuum 15.7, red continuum 16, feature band 13.1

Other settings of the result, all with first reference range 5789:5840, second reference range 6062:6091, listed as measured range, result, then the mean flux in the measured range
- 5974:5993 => 0.15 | 14.1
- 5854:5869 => 0.22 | 13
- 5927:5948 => 0.22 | 13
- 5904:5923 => 0.35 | 11.5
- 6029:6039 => 0.05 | 15.5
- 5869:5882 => 0.30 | 12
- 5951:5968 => 0.22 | 13.2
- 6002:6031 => 0.08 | 15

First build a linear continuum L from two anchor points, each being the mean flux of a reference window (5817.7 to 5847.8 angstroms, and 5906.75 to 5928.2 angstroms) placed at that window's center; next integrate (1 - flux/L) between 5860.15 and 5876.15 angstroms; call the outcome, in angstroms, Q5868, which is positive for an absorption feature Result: 1.2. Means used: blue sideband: 15.3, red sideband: 11.9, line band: 12.8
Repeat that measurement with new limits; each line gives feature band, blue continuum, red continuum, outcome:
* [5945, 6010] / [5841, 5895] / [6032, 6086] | 1.7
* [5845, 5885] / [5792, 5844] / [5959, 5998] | 6.4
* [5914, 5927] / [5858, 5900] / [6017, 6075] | -0.6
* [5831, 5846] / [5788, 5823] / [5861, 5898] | -2.4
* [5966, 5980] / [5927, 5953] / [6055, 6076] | 0.2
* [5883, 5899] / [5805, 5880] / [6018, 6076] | 8.5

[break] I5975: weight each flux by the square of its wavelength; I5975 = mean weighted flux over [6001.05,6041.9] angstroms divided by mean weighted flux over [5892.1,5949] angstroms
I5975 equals 1.4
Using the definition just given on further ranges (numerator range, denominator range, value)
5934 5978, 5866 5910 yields 1.42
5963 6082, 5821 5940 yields 1.31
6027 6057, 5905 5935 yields 1.39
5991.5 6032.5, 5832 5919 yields 1.34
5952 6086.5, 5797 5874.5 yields 1.08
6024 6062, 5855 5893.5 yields 1.53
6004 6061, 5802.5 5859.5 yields 1.10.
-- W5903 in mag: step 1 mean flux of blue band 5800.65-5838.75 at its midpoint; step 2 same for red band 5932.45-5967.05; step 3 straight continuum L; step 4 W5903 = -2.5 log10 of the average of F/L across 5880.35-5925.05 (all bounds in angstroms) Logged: 0.42 mag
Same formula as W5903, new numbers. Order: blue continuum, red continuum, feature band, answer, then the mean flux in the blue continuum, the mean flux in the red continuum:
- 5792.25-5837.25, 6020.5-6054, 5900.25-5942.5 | 0.31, 15.8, 15.8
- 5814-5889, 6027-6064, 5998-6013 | 0.05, 13.5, 15.9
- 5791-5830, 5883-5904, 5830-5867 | -0.20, 15.8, 7.36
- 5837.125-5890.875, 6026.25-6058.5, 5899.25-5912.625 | 0.29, 12.5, 15.9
